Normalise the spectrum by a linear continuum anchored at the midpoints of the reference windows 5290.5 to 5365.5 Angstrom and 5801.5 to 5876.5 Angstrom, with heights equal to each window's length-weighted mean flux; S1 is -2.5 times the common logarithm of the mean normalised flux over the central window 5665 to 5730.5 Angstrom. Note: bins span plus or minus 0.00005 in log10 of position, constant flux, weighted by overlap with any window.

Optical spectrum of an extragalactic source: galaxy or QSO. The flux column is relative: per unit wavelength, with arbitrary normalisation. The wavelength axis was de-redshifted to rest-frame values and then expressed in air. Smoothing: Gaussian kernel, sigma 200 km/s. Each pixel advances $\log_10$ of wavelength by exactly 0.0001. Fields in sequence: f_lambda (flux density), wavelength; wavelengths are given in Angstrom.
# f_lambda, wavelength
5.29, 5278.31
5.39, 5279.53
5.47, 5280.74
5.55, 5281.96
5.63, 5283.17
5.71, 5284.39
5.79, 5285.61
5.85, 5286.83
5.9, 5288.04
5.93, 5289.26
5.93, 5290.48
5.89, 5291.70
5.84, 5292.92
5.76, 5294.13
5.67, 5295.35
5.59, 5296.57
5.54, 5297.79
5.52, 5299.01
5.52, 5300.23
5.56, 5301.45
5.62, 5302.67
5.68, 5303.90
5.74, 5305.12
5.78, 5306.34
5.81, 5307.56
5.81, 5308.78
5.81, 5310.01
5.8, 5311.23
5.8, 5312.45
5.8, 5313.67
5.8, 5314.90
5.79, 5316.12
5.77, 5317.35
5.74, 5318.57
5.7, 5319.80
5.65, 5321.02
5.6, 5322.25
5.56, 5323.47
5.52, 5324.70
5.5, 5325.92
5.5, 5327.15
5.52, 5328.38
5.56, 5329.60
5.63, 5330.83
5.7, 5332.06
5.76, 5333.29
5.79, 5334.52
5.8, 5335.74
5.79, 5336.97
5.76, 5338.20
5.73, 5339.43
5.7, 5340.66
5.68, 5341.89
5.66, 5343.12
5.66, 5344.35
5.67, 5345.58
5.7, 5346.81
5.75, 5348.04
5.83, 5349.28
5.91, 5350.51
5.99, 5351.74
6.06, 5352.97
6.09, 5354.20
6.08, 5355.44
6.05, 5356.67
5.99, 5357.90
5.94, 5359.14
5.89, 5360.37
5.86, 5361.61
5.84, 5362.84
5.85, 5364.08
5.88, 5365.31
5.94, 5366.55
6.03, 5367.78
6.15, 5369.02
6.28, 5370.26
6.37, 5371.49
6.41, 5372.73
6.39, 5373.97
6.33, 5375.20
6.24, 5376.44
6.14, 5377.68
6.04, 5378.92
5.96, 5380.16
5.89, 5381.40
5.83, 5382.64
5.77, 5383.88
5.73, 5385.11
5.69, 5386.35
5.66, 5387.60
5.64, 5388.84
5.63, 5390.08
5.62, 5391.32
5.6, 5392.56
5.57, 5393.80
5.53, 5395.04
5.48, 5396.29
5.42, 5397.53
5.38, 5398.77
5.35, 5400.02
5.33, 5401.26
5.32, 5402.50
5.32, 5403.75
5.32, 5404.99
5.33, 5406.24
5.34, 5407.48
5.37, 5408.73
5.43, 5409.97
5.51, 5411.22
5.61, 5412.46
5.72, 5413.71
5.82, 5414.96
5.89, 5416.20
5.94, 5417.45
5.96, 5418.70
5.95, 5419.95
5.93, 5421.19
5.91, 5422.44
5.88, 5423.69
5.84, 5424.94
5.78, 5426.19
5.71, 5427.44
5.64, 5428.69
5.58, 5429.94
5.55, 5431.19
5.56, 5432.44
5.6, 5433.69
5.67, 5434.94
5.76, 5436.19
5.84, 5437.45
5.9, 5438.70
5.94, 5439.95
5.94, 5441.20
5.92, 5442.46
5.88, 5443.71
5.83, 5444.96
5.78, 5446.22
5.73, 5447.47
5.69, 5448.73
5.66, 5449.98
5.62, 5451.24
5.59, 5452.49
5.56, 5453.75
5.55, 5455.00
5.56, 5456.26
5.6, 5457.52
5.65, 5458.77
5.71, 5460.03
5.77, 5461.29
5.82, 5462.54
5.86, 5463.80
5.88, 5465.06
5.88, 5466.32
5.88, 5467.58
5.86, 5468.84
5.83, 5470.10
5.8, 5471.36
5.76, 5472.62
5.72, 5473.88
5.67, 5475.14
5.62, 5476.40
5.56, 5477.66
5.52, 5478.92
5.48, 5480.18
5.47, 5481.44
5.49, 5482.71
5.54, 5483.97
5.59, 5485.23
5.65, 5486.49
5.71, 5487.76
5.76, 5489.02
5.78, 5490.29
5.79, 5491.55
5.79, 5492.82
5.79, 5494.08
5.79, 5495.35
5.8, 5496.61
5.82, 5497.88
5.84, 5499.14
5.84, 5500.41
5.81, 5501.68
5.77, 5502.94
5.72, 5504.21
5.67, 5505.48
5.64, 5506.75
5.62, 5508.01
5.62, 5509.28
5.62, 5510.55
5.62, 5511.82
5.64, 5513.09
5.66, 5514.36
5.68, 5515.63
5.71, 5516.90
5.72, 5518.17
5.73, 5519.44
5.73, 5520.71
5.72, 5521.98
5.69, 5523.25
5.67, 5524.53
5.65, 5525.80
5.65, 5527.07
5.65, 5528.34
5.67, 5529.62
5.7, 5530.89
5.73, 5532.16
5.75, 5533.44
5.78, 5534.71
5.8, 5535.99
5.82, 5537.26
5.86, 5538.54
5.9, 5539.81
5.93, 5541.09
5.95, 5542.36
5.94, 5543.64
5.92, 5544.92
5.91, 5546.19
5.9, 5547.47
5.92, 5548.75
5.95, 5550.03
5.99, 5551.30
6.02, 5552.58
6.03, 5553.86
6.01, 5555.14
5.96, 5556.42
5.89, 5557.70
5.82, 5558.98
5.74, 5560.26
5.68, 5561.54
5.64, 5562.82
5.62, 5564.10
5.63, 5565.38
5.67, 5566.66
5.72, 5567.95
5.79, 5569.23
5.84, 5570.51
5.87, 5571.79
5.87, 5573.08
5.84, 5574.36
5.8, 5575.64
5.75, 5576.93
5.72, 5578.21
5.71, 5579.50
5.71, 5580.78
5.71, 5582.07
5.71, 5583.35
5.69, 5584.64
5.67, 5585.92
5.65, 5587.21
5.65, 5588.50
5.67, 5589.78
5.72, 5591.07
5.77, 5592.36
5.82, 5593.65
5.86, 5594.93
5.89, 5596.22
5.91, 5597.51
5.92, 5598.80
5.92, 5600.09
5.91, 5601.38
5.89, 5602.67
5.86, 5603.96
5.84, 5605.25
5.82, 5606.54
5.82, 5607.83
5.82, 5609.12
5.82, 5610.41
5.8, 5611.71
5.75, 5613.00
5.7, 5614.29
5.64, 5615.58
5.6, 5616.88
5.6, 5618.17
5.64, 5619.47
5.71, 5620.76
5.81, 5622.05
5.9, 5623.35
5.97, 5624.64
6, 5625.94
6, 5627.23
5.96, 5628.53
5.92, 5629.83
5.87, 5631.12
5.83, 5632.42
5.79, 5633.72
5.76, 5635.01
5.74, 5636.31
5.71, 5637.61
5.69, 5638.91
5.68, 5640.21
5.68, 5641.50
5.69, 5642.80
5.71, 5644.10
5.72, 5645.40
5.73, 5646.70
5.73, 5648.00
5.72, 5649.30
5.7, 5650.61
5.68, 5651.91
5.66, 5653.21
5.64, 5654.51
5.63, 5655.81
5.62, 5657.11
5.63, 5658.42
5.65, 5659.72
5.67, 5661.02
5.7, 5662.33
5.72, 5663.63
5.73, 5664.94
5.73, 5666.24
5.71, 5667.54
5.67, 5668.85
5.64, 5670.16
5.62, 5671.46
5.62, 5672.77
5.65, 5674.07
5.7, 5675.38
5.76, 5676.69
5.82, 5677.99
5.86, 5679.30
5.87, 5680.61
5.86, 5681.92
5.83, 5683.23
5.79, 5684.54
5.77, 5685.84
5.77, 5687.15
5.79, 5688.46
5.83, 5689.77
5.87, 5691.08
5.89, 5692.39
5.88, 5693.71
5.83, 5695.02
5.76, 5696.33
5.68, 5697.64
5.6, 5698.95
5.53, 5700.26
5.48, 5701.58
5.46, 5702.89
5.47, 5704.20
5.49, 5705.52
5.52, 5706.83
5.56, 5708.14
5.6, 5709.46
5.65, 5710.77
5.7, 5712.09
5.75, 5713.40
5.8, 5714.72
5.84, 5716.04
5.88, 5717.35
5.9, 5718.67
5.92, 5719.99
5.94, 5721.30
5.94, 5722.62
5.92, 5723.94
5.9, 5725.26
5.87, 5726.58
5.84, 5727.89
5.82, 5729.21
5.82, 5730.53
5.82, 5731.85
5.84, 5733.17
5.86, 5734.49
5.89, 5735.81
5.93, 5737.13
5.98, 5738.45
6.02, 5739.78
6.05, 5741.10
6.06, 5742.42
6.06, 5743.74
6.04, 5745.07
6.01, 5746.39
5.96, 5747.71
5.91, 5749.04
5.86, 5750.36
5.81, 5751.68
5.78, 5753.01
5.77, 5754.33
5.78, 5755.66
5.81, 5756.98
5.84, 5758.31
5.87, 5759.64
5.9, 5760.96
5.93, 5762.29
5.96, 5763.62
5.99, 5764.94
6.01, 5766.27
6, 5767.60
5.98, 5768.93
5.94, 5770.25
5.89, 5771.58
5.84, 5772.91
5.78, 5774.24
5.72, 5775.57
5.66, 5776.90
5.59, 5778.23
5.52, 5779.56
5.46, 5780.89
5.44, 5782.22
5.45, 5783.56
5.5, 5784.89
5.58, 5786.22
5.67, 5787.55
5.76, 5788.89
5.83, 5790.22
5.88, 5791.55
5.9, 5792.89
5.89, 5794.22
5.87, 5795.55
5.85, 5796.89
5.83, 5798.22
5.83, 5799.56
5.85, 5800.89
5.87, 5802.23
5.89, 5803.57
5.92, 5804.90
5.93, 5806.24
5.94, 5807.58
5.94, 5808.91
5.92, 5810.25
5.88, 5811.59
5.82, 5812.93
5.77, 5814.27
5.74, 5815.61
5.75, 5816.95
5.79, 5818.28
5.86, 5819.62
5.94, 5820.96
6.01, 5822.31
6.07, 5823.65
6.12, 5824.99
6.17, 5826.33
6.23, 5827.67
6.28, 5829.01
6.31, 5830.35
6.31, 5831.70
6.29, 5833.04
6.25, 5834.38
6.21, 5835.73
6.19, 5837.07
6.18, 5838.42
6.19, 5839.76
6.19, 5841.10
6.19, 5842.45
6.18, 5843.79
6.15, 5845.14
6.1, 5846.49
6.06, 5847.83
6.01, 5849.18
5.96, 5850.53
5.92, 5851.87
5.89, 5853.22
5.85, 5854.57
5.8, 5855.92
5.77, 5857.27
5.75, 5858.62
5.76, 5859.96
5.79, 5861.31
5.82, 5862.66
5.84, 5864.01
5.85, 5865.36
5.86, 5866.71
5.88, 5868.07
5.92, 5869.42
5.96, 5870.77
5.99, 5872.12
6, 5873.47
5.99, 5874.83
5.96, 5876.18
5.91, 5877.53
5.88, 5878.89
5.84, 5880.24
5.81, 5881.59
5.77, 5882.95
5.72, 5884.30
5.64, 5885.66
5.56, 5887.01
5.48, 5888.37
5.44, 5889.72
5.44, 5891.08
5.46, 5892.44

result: 0.032 mag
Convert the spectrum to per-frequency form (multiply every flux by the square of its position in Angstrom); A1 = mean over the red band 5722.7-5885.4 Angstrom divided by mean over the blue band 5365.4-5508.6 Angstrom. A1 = 1.2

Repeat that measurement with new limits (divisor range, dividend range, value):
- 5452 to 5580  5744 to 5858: 1.14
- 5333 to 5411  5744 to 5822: 1.17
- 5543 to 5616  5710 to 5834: 1.08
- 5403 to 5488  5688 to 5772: 1.13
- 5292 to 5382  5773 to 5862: 1.21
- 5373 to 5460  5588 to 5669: 1.09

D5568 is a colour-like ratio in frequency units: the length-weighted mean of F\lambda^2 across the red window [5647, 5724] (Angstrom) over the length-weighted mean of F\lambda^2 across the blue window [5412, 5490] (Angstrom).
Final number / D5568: 1.09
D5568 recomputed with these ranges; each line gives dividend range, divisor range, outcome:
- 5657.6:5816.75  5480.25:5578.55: 1.08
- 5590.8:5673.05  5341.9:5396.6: 1.07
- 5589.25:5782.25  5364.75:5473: 1.11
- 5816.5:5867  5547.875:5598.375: 1.14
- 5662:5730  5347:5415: 1.11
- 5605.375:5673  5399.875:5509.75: 1.08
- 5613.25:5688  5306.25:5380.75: 1.10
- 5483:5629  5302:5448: 1.07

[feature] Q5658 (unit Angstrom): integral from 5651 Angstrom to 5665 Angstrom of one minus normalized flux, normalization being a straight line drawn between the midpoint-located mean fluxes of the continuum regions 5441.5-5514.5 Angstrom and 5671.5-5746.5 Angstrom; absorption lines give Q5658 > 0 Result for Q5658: 0.3 Angstrom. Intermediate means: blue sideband 5.71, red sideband 5.8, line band 5.66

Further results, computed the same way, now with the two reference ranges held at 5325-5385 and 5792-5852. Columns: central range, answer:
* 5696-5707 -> 0.8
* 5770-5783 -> 0.7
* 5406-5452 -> 1.4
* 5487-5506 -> 0.5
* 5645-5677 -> 1.6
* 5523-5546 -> 0.6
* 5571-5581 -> 0.3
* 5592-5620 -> 0.7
